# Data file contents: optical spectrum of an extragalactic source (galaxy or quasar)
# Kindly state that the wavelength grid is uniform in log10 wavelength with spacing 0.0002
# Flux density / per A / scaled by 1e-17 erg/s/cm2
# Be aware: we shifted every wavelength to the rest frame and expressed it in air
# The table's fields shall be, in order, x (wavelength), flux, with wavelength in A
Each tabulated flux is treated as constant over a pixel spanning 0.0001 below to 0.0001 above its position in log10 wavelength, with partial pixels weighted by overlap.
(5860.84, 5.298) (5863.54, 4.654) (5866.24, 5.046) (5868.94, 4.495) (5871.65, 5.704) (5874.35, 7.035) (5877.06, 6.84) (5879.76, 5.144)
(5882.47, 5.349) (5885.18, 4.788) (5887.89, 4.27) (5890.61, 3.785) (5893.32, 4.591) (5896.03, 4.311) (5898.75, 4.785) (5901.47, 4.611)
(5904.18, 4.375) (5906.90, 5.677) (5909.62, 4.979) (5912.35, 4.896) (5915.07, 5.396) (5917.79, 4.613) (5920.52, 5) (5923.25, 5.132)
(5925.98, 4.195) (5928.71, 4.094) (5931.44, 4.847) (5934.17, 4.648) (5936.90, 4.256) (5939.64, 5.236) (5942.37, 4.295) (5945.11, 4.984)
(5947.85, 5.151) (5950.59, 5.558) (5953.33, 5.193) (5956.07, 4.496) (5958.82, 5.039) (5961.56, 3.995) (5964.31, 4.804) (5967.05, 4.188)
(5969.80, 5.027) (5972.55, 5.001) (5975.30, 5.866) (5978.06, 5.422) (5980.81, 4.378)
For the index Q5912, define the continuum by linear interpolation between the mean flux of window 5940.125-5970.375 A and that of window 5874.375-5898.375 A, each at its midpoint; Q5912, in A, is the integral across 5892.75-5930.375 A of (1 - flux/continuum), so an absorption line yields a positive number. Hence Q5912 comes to 1.2 A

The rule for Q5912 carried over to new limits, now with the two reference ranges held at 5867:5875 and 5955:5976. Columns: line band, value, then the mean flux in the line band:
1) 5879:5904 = 3.7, 4.6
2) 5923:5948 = 1.9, 4.64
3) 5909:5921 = 0.5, 4.97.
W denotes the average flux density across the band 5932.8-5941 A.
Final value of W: 4.71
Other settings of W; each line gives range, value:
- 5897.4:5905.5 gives 4.59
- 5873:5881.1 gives 6.35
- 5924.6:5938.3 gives 4.41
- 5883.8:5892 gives 4.28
